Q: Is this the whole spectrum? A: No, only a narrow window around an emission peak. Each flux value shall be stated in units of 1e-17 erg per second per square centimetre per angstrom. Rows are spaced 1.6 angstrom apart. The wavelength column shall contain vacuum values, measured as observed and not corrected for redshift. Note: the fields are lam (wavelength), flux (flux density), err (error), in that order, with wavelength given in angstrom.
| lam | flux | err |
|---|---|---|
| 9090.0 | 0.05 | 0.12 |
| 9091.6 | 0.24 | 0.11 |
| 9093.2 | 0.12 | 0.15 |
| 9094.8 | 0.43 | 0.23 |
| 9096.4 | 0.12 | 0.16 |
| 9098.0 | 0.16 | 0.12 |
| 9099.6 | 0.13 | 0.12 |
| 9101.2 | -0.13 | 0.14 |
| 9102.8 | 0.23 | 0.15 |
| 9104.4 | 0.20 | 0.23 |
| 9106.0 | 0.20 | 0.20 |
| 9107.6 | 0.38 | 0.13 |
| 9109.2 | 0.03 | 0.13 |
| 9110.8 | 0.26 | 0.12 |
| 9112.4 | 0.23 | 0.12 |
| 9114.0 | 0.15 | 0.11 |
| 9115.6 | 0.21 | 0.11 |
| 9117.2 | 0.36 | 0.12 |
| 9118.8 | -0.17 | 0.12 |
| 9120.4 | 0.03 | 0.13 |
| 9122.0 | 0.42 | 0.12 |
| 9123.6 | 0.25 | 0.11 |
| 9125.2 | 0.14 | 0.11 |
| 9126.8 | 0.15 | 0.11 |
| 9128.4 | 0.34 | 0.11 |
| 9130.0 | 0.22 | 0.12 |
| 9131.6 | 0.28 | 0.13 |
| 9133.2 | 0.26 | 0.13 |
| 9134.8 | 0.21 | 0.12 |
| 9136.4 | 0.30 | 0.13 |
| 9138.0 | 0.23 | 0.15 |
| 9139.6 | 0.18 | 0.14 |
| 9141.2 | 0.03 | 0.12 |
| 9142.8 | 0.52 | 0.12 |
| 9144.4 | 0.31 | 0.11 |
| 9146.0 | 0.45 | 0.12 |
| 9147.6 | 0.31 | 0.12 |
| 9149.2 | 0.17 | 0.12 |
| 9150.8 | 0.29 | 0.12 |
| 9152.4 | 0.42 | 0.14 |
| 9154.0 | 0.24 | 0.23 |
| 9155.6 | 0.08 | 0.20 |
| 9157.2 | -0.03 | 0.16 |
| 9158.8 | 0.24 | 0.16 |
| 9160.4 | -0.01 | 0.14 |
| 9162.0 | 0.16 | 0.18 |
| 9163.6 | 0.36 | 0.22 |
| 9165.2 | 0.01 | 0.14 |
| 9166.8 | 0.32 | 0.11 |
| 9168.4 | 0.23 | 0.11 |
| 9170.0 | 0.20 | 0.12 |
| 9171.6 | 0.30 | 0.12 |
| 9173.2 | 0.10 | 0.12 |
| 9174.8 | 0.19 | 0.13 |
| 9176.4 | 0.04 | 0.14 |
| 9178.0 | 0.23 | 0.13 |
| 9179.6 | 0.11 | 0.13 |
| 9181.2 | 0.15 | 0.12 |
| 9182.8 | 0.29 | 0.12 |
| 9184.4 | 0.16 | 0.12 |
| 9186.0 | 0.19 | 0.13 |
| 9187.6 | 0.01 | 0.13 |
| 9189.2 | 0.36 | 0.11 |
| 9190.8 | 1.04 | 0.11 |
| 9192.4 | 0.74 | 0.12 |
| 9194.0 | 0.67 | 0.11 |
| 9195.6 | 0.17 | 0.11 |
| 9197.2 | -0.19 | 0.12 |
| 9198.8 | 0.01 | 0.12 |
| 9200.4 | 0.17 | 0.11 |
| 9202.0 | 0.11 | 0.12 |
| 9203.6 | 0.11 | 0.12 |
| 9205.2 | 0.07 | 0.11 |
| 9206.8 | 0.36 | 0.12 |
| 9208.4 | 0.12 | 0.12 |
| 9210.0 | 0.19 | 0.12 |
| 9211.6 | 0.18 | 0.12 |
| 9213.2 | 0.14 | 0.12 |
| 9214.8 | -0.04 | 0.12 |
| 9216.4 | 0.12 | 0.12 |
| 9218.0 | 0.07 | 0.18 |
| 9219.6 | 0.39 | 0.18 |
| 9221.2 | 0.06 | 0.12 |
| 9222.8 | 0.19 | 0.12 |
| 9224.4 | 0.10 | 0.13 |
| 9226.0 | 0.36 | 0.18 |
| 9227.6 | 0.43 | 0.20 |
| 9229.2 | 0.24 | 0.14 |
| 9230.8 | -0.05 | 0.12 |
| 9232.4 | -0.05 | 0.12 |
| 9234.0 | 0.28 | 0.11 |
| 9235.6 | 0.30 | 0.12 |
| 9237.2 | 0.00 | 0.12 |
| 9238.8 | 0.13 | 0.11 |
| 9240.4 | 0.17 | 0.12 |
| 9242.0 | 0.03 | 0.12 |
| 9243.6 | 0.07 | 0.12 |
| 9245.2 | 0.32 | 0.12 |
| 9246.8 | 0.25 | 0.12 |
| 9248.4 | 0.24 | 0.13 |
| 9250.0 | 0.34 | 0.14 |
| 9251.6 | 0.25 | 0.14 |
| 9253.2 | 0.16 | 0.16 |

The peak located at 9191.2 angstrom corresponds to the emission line H-beta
